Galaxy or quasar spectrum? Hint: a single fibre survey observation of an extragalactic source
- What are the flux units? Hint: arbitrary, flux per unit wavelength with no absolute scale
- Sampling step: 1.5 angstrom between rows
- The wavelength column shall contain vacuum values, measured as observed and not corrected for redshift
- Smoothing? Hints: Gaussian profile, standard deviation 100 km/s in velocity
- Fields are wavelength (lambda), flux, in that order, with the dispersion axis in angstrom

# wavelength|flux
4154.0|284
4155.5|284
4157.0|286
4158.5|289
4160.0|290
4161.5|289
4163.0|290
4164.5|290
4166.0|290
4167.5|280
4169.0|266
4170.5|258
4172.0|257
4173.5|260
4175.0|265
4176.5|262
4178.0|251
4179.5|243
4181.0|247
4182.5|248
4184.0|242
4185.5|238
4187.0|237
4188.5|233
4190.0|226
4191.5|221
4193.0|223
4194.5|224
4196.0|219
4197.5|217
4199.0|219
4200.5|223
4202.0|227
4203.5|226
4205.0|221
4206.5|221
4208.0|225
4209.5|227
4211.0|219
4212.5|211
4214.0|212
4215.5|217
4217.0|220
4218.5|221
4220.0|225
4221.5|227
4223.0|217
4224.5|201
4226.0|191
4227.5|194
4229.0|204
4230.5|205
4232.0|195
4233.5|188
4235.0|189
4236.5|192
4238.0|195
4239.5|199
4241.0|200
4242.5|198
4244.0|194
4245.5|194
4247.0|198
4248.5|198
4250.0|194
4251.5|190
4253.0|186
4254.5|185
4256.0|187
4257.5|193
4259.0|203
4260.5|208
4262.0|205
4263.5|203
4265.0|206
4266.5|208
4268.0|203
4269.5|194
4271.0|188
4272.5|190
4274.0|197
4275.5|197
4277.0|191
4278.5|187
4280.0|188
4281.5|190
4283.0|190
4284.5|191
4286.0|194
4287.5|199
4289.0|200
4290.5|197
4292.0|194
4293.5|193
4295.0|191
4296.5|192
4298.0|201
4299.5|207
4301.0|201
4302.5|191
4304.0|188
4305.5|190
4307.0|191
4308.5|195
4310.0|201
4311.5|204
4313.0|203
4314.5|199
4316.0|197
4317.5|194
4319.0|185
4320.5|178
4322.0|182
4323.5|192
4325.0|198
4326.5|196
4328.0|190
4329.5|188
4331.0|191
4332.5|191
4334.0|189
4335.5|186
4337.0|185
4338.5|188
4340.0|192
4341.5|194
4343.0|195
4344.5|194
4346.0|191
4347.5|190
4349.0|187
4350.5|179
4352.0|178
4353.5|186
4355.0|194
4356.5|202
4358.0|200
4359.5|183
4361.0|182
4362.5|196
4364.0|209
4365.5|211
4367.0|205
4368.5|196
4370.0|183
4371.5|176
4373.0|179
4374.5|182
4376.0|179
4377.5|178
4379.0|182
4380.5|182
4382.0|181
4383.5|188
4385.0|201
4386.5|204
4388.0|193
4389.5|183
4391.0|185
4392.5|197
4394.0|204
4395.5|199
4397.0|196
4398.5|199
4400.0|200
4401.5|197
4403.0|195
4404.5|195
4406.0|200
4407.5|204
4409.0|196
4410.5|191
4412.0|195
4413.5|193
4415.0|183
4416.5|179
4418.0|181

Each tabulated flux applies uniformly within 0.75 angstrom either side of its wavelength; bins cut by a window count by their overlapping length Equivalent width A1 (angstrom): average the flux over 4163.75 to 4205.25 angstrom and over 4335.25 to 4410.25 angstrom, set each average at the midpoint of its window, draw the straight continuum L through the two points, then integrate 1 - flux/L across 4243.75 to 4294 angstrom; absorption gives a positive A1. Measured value 5.7 angstrom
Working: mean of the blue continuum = 244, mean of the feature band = 195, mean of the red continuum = 192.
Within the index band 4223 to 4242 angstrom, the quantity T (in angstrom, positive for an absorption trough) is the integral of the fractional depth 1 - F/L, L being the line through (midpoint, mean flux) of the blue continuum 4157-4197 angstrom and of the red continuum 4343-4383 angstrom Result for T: 3.12 angstrom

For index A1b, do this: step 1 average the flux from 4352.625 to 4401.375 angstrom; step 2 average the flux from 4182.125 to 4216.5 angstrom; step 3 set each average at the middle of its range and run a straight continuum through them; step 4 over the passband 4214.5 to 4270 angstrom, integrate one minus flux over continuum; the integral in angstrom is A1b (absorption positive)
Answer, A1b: 4.1 angstrom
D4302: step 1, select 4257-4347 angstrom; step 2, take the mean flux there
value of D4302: 194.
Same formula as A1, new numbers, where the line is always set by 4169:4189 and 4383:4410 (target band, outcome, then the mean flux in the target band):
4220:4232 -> 1.6 angstrom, 206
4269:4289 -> 2.9 angstrom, 192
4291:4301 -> 1.1 angstrom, 197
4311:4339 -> 3.0 angstrom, 191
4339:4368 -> 2.0 angstrom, 193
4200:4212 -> 1.0 angstrom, 223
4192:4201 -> 0.9 angstrom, 221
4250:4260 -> 1.7 angstrom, 191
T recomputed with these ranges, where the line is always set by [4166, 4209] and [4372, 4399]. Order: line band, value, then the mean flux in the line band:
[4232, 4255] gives 3.2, 193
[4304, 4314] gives 0.6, 197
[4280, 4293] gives 1.2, 194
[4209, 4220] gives 0.7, 218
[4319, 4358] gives 2.2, 190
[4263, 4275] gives 1.1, 198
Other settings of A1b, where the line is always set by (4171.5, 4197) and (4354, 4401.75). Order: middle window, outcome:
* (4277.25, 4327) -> 4.0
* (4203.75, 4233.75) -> 2.5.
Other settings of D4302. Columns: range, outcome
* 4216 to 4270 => 200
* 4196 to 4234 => 214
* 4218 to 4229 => 210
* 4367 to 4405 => 190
